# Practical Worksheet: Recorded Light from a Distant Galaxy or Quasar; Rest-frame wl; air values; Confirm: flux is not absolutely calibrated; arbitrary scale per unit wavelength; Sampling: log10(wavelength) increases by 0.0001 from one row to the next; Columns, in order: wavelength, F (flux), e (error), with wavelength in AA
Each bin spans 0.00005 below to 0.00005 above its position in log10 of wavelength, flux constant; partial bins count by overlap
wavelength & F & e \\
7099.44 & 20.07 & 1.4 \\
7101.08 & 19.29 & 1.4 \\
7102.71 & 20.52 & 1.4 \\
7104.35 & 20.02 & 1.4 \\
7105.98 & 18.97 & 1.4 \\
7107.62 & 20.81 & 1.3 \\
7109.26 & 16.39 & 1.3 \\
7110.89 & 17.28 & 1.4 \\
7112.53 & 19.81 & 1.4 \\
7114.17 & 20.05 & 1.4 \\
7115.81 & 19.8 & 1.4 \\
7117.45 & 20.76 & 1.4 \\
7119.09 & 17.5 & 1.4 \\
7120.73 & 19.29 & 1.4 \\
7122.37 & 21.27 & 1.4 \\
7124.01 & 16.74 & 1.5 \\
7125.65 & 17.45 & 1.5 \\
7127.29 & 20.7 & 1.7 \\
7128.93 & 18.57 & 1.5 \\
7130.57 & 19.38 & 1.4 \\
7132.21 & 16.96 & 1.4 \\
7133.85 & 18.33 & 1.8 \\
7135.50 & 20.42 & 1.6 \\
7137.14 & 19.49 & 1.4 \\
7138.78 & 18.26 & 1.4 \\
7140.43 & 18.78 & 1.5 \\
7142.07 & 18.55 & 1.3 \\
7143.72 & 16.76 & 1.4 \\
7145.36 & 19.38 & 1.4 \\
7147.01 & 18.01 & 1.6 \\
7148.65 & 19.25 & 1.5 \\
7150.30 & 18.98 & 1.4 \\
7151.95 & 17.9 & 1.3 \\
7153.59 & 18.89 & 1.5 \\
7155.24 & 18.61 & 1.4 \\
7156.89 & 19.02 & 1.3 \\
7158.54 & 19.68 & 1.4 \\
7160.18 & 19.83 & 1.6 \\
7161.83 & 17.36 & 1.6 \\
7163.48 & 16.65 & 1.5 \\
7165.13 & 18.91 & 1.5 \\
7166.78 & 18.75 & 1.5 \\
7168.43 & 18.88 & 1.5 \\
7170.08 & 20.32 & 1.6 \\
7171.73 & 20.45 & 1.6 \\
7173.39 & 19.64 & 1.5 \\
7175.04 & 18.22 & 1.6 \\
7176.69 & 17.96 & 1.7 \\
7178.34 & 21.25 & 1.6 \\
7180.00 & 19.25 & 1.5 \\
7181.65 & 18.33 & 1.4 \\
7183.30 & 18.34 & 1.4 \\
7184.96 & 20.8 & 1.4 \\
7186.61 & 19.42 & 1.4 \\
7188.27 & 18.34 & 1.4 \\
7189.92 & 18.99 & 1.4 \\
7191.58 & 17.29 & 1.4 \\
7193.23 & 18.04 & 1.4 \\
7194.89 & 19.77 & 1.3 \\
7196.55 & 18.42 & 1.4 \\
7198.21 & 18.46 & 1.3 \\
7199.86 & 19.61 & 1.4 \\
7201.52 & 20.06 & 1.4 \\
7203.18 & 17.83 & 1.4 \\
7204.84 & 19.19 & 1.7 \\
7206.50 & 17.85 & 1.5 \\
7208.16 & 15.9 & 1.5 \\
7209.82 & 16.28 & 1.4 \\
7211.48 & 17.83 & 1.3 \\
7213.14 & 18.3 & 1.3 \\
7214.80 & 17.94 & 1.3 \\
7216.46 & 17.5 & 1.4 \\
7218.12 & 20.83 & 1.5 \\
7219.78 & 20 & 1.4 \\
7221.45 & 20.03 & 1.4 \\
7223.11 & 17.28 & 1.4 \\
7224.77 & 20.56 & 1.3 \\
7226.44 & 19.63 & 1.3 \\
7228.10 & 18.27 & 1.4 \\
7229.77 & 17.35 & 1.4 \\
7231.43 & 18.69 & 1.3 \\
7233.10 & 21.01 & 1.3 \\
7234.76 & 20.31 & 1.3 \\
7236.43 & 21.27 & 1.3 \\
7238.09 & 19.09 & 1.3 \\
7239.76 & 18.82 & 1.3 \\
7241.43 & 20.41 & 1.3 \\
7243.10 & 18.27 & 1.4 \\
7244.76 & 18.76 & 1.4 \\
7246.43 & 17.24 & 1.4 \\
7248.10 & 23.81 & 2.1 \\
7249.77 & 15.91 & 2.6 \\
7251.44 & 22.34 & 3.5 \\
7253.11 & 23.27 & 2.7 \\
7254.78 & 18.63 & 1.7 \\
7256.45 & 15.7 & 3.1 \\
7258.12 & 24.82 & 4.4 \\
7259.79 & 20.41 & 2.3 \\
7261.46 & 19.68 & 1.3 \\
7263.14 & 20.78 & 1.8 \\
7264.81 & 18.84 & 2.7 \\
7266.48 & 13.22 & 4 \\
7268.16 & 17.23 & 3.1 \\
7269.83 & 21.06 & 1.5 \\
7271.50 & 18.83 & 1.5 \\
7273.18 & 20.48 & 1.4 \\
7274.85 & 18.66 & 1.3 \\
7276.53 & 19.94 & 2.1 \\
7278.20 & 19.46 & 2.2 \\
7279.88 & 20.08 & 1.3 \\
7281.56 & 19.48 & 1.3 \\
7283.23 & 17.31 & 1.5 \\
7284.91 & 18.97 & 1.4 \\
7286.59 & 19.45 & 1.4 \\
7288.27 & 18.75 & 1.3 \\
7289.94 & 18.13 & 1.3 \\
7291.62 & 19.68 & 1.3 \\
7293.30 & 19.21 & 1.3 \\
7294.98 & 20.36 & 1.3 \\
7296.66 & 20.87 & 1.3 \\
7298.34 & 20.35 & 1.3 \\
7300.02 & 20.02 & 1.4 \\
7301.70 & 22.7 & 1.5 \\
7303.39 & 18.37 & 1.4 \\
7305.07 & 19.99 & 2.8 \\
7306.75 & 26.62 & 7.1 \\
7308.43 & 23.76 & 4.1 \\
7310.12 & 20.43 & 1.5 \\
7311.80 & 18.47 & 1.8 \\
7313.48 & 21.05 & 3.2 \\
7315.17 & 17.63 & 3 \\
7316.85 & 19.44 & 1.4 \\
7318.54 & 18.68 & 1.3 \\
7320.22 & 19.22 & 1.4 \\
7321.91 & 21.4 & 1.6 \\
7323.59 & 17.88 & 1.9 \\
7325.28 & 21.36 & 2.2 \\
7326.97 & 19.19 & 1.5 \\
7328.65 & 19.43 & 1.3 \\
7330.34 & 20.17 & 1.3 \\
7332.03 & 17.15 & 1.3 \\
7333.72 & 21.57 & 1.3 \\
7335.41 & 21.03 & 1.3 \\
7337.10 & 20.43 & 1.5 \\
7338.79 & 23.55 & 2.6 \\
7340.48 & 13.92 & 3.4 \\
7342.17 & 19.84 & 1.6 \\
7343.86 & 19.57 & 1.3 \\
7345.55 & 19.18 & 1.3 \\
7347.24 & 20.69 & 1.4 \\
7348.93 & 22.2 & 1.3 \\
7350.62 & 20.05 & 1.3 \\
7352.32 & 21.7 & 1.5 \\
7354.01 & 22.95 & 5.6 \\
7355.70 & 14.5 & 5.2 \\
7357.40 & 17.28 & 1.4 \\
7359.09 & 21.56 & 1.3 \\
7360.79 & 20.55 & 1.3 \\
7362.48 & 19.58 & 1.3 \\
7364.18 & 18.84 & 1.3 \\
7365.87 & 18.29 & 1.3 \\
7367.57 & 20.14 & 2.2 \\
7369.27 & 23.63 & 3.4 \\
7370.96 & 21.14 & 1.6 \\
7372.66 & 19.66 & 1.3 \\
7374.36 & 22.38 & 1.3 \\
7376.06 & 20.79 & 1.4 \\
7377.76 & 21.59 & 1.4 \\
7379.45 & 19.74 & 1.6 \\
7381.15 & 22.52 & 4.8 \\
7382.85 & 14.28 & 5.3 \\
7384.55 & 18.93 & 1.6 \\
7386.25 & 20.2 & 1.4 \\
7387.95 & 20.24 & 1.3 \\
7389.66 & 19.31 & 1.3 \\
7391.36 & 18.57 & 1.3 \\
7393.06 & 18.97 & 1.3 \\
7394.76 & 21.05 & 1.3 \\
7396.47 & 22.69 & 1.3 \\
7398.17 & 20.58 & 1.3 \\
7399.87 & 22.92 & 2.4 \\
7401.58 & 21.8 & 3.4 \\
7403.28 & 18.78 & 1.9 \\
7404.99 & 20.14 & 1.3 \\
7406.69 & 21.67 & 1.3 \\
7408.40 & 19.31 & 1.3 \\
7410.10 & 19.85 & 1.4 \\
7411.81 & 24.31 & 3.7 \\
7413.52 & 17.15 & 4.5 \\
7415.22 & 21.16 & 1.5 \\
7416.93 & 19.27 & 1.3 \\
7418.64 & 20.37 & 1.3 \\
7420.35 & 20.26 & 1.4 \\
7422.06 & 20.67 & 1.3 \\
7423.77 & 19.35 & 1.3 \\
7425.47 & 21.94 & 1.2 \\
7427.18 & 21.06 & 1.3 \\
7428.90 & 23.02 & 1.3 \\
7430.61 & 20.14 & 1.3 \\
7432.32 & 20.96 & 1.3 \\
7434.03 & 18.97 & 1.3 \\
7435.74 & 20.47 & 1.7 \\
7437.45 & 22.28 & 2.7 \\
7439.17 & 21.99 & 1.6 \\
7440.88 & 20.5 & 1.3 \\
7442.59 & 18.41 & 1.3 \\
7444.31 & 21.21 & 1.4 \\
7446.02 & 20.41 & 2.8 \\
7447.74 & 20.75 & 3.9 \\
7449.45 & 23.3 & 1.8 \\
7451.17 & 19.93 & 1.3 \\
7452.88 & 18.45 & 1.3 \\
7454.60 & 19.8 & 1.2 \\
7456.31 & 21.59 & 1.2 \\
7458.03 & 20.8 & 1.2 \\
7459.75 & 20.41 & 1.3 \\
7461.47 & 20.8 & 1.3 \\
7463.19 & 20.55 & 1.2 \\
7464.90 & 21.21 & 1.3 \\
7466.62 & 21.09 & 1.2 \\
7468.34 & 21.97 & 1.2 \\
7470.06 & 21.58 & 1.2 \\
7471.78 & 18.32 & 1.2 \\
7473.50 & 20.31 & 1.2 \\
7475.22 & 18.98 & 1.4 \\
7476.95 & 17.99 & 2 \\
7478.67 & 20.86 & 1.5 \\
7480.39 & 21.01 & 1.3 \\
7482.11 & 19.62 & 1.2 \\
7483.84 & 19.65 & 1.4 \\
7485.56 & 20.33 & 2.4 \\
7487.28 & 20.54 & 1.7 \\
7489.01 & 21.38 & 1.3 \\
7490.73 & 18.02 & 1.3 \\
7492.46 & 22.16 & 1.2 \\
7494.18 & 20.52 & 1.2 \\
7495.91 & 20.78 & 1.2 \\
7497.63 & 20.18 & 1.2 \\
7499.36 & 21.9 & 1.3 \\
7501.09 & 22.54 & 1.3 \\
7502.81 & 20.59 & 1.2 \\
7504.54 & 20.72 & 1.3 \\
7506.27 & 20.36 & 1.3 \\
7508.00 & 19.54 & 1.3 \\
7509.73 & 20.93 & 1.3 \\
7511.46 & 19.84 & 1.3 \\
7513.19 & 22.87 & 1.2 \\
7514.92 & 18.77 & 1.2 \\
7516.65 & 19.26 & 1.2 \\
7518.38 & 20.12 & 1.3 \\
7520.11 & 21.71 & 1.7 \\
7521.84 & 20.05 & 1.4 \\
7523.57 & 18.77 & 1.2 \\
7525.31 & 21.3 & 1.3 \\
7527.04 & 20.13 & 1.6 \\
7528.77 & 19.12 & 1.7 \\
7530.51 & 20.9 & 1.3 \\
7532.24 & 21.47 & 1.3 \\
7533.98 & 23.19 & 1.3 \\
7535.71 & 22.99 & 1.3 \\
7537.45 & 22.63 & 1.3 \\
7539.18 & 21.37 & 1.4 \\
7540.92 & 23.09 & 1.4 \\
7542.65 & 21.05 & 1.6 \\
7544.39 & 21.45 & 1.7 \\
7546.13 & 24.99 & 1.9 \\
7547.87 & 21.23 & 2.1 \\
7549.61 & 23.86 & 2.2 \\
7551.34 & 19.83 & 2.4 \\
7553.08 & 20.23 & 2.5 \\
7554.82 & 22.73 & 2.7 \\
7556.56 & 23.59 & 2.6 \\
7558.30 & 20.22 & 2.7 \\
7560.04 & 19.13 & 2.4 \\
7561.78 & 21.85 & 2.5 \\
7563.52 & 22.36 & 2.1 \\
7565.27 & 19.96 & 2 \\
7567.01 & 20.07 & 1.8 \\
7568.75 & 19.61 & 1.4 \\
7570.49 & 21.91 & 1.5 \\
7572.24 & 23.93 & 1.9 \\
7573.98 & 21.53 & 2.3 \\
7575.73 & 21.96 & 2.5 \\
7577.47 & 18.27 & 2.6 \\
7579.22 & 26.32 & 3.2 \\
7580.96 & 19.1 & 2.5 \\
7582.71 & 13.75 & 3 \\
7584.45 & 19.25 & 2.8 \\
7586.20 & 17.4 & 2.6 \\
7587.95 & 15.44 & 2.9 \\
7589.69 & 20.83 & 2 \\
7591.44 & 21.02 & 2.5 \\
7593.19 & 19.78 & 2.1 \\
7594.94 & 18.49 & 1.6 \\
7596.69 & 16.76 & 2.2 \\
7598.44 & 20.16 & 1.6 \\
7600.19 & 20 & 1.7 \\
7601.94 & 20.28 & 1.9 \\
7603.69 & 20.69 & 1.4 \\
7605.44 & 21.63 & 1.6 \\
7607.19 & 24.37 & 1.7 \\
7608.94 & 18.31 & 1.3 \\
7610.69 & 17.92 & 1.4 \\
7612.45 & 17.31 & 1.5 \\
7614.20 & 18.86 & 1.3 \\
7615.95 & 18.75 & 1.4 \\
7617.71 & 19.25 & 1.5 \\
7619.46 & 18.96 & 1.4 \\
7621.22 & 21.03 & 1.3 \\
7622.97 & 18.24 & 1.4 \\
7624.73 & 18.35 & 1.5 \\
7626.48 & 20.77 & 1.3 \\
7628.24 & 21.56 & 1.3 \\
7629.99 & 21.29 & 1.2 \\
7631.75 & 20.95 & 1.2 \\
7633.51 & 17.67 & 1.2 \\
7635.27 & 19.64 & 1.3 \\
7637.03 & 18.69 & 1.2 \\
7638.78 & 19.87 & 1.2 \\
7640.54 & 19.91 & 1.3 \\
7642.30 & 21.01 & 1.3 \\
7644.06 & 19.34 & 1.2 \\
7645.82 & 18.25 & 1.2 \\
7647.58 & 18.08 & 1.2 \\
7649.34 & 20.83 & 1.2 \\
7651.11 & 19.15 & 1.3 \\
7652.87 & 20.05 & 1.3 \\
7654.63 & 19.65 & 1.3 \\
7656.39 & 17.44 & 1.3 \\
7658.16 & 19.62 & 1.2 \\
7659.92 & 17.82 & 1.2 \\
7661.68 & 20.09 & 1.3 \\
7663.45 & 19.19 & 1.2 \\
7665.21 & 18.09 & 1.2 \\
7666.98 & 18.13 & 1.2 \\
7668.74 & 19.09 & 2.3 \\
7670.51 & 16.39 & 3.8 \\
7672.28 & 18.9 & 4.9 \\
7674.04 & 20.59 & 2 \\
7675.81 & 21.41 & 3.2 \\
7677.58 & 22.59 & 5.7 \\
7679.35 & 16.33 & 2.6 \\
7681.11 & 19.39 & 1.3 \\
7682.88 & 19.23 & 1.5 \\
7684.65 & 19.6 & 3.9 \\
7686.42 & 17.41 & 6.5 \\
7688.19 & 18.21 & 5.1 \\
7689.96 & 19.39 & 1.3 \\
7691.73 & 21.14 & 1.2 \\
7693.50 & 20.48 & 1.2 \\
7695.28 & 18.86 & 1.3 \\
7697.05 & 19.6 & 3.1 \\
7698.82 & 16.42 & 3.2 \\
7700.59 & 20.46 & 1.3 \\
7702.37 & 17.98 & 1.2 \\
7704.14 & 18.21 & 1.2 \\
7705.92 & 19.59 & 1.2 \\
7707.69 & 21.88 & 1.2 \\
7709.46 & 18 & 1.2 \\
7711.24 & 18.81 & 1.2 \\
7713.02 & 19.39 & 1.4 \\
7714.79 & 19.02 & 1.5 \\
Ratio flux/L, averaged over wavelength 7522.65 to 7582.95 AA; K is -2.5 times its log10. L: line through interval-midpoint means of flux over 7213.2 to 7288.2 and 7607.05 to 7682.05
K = -0.11 mag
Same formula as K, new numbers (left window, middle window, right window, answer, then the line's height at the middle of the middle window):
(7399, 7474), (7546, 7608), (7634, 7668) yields -0.05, 19.7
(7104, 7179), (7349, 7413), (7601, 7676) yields -0.06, 19.2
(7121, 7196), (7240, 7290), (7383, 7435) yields 0.01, 19.5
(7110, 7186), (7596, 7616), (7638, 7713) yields -0.03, 19.2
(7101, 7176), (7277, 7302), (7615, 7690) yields -0.03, 19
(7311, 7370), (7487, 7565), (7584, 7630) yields -0.08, 19.6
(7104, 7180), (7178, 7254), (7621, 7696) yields -0.01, 19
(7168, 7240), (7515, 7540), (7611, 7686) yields -0.09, 19.2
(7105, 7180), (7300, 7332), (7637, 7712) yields -0.07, 19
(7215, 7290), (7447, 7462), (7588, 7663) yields -0.06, 19.5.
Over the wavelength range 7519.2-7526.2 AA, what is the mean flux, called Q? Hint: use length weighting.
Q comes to 20.5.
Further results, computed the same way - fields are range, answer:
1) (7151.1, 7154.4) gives 18.4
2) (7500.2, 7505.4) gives 21.3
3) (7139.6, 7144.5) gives 18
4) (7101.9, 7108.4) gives 20.1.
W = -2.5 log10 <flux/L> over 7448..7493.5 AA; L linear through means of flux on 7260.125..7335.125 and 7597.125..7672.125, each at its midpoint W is -0.05 mag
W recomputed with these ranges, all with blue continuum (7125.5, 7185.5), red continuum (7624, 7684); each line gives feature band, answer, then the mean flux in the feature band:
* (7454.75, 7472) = -0.09 mag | 20.9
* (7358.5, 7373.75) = -0.07 mag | 20.4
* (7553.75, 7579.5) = -0.11 mag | 21.4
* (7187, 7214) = 0.04 mag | 18.3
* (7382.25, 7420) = -0.05 mag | 20.1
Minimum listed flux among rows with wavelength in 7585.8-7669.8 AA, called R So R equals 15.44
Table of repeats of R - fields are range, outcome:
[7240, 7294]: 13.22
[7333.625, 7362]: 13.92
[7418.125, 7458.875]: 18.41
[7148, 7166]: 16.65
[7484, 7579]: 18.02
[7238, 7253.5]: 15.91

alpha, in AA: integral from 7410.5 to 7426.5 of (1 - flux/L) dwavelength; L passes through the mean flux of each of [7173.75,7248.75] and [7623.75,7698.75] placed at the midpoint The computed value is -1.1 AA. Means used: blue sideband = 18.9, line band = 20.5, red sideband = 19.3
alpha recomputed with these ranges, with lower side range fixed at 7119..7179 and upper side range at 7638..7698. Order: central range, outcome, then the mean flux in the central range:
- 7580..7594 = 0.6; 18.4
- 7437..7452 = -1.5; 20.9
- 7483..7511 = -2.2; 20.6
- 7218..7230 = -0.2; 19.2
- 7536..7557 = -3.3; 22.2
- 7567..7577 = -1.2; 21.5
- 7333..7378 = -2.9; 20.2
